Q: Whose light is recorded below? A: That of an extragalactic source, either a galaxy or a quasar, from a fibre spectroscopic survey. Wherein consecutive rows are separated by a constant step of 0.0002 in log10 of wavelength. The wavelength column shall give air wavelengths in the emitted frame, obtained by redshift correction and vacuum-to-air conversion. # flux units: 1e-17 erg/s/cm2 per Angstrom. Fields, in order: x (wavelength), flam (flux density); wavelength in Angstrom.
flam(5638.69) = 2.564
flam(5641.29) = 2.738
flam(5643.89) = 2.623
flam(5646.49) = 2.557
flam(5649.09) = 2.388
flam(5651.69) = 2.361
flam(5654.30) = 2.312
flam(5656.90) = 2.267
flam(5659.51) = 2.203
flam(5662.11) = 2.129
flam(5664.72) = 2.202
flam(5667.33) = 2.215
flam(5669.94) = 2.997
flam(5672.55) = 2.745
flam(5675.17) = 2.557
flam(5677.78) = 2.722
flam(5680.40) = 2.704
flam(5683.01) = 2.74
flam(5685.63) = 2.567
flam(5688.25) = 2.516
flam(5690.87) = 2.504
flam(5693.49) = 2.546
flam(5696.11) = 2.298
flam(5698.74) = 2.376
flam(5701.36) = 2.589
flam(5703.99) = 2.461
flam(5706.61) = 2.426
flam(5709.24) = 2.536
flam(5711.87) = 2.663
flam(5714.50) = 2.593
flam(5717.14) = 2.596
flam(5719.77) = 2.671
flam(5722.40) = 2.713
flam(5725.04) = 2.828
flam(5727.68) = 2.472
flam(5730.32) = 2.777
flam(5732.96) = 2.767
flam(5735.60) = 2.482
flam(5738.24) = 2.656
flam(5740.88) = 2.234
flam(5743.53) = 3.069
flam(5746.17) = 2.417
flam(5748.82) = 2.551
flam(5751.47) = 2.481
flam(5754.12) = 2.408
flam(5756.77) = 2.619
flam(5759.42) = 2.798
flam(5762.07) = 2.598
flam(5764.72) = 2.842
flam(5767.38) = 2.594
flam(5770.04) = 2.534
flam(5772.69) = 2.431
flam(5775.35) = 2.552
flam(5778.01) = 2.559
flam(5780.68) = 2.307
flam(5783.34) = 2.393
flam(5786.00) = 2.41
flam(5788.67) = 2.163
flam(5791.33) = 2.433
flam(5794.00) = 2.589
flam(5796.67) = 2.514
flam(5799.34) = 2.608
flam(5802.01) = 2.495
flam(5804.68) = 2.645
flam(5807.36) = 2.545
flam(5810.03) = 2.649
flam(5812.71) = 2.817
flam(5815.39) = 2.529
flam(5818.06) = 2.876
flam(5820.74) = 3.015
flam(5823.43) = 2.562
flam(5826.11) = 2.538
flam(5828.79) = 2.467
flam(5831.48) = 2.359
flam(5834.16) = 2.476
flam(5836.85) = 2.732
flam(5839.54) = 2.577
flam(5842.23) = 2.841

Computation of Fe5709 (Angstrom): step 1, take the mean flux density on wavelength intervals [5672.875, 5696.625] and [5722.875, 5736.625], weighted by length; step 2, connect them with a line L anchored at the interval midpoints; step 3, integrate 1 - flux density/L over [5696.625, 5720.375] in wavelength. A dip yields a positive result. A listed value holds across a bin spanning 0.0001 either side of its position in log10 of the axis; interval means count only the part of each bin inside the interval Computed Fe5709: 0.9 Angstrom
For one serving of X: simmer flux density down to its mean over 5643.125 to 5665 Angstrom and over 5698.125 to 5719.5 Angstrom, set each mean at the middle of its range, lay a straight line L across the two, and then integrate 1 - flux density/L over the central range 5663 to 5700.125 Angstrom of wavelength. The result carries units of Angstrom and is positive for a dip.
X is -1.6 Angstrom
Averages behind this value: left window 2.34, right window 2.54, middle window 2.54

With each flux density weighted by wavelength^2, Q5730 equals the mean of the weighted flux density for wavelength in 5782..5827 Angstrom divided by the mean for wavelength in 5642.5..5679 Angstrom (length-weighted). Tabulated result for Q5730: 1.11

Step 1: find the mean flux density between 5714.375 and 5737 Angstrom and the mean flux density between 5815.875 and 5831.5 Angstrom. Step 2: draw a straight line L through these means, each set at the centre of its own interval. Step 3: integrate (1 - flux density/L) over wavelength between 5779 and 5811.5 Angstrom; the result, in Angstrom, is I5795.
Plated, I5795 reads 2.1 Angstrom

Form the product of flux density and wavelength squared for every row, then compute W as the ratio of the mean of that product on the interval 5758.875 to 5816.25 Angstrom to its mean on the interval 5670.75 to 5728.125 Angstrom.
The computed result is 1.01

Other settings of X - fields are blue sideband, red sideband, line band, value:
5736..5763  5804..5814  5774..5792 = 1.5 Angstrom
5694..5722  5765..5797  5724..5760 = -1.5 Angstrom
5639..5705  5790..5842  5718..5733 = -0.9 Angstrom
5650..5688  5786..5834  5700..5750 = -1.8 Angstrom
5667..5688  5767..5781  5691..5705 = 0.9 Angstrom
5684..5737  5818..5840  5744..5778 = 0.1 Angstrom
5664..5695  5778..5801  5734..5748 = -0.4 Angstrom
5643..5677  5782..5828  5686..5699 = 0.0 Angstrom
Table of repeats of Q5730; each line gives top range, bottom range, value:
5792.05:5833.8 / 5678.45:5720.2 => 1.06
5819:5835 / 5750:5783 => 1.03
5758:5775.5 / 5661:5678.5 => 1.08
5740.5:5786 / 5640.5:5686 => 1.06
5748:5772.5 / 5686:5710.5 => 1.07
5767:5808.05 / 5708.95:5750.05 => 0.96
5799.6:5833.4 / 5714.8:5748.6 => 1.02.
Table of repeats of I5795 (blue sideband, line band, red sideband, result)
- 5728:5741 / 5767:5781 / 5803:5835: 0.6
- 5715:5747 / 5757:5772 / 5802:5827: 0.0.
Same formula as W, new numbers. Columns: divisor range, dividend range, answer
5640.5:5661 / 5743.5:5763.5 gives 1.11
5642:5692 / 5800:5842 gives 1.11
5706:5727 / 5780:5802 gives 0.95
